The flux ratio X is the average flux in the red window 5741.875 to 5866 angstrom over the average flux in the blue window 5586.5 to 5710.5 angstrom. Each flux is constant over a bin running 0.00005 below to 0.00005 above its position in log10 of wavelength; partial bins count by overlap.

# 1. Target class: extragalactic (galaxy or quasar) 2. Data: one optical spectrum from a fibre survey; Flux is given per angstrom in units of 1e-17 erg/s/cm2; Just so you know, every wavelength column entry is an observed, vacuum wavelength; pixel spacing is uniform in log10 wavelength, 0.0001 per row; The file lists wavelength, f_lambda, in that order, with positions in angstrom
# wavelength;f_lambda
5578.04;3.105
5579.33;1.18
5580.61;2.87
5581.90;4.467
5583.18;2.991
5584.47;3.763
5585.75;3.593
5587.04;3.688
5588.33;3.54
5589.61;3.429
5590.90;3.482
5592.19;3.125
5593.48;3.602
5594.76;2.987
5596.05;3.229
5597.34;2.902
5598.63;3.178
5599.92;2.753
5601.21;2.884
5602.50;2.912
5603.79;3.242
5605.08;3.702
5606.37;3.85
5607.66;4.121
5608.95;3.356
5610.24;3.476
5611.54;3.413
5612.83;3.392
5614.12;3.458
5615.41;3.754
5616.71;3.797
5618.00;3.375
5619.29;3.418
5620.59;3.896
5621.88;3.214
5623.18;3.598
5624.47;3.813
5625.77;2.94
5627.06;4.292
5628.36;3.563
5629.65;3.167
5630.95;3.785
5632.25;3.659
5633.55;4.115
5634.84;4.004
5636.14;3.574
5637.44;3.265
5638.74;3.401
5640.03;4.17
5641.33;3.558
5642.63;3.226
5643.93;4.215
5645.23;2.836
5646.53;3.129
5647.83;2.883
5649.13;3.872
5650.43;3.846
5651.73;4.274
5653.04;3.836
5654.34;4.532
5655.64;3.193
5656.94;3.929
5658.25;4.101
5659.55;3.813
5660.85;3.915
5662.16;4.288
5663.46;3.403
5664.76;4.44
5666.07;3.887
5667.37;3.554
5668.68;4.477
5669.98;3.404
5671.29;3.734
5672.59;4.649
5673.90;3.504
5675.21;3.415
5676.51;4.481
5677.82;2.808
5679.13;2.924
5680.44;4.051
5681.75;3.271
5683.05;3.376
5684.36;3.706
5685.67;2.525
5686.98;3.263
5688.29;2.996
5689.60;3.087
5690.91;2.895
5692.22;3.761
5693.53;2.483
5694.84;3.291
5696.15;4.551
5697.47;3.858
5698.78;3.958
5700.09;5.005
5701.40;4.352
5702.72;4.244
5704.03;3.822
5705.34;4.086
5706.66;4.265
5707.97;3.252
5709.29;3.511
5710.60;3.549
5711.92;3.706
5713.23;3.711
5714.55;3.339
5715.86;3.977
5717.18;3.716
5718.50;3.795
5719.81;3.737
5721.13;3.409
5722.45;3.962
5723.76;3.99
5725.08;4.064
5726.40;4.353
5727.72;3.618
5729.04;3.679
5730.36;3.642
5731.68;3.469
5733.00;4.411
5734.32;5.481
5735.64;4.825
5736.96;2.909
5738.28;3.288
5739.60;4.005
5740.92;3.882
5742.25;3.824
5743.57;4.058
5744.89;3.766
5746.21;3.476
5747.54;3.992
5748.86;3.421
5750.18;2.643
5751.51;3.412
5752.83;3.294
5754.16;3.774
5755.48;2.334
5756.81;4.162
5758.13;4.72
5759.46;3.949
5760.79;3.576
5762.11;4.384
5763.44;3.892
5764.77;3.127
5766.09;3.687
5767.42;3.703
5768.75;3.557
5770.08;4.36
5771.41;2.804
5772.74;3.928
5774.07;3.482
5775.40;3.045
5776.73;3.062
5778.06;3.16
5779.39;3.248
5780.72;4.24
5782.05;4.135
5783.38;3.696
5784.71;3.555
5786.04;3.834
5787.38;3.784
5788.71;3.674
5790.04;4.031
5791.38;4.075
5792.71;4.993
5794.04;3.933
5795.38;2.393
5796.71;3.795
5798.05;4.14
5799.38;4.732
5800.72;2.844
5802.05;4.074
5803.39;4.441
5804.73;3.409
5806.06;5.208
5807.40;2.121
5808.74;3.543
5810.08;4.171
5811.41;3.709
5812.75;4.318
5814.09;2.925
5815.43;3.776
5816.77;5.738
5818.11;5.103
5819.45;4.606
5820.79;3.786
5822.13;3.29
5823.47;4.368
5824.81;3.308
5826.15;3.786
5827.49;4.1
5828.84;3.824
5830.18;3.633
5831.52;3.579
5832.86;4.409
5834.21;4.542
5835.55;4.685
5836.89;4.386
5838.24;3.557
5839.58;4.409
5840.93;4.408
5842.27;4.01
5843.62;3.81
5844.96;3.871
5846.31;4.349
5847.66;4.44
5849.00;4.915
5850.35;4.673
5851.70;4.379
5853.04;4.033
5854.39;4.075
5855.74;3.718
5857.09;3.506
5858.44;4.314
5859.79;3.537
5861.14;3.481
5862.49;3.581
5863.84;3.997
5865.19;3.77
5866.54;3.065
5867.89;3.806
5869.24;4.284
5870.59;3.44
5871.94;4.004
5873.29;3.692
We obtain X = 1.07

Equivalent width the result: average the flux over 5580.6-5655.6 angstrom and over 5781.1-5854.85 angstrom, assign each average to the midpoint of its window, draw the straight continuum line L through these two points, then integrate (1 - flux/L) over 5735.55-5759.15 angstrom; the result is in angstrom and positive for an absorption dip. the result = 1.3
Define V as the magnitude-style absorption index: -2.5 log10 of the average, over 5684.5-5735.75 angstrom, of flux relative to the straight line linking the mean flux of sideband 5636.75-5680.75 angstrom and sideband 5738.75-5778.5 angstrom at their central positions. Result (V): -0.03 mag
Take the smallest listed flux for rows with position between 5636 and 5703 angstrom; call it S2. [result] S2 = 2.483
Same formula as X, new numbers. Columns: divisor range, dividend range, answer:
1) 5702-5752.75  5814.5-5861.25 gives 1.09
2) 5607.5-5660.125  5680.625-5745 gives 1.03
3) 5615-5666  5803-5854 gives 1.11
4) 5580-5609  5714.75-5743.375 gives 1.15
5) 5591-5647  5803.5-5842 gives 1.16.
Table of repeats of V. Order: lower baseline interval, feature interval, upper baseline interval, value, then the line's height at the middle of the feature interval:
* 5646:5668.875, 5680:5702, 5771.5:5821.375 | 0.087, 3.85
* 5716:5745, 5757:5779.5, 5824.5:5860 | 0.092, 3.97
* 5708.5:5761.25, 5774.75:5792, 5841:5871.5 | 0.054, 3.84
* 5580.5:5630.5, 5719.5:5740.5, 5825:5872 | -0.056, 3.73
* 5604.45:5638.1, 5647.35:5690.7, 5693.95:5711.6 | 0.039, 3.81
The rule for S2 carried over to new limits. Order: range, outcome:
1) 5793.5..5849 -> 2.121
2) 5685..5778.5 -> 2.334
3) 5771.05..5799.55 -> 2.393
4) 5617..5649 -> 2.836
